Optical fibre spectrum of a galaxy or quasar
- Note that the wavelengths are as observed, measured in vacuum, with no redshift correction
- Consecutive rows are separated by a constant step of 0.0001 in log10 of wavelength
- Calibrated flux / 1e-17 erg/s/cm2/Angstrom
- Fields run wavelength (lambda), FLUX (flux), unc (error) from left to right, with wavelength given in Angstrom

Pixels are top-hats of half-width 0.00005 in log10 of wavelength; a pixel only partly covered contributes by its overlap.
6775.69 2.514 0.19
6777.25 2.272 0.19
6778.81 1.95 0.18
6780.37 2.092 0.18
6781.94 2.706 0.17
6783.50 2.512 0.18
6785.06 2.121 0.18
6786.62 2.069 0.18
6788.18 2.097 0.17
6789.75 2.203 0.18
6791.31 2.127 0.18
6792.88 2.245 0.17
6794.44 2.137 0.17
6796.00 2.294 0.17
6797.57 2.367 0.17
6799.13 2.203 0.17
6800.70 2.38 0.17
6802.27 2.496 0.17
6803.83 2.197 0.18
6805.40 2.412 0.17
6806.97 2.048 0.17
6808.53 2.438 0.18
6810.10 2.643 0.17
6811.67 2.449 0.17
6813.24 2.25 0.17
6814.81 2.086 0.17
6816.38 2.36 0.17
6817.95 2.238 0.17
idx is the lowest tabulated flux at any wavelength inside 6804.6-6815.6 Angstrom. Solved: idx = 2.048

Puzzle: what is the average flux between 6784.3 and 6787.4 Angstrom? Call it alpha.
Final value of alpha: 2.1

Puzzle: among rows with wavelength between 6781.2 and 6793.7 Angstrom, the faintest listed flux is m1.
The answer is 2.069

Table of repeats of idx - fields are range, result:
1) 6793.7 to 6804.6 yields 2.137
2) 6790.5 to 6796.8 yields 2.127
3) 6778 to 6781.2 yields 1.95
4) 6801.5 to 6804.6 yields 2.197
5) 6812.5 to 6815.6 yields 2.086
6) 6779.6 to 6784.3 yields 2.092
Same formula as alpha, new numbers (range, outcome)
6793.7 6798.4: 2.27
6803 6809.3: 2.28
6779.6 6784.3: 2.43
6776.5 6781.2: 2.11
